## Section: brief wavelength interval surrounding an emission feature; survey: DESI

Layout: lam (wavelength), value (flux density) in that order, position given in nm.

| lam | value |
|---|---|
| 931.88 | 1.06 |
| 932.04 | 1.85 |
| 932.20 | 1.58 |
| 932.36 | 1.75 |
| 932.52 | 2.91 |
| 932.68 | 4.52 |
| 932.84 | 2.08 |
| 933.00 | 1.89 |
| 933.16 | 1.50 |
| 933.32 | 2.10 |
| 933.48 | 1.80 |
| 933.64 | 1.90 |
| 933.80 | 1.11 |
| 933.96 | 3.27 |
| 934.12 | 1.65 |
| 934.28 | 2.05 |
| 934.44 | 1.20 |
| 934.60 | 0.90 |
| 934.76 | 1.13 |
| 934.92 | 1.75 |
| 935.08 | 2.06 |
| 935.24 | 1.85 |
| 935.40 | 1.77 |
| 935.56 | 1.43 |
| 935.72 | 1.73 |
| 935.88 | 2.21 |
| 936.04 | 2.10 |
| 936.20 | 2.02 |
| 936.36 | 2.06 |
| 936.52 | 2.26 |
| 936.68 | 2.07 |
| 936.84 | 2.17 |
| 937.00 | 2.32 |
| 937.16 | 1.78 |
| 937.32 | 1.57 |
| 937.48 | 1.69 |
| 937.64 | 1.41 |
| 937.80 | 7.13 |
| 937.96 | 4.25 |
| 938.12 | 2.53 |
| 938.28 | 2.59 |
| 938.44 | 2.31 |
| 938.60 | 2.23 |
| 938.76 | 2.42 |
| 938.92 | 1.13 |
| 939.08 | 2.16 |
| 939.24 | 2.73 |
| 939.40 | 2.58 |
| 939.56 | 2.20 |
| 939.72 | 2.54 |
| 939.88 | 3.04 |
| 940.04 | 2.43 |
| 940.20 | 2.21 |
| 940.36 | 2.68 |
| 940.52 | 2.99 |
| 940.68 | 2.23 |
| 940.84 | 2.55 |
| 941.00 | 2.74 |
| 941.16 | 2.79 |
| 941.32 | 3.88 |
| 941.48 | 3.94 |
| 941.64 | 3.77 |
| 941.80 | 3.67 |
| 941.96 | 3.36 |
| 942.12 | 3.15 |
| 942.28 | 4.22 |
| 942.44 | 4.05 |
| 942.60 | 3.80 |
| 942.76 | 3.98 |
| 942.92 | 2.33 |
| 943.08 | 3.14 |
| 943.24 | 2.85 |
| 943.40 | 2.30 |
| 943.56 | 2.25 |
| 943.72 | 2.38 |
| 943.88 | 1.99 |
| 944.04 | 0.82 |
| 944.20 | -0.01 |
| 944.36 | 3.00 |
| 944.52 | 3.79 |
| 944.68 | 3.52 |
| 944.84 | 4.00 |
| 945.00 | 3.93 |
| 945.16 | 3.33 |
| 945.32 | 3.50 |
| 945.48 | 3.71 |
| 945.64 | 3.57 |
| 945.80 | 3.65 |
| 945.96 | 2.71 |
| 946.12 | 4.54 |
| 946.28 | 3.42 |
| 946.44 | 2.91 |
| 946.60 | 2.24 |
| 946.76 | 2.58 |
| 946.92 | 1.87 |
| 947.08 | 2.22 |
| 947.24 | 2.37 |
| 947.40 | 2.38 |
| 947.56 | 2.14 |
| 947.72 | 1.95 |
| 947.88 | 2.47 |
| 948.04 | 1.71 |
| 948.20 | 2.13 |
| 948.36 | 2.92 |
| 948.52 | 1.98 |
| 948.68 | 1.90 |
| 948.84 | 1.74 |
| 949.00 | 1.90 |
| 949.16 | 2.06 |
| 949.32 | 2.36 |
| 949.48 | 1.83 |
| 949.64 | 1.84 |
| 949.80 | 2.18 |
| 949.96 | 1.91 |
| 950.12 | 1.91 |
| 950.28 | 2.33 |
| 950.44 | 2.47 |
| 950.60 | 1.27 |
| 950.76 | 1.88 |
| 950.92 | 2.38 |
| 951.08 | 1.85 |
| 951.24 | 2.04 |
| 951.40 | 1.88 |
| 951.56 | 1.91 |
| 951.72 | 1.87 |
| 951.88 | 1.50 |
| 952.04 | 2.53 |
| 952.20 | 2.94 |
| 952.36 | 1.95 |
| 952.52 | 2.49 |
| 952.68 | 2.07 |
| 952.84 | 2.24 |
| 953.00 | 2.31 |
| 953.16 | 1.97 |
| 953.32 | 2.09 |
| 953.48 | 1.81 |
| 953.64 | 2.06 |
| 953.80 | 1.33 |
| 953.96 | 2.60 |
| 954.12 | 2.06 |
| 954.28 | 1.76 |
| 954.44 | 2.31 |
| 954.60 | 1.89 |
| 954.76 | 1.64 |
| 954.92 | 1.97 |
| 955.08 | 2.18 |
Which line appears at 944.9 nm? [N II]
